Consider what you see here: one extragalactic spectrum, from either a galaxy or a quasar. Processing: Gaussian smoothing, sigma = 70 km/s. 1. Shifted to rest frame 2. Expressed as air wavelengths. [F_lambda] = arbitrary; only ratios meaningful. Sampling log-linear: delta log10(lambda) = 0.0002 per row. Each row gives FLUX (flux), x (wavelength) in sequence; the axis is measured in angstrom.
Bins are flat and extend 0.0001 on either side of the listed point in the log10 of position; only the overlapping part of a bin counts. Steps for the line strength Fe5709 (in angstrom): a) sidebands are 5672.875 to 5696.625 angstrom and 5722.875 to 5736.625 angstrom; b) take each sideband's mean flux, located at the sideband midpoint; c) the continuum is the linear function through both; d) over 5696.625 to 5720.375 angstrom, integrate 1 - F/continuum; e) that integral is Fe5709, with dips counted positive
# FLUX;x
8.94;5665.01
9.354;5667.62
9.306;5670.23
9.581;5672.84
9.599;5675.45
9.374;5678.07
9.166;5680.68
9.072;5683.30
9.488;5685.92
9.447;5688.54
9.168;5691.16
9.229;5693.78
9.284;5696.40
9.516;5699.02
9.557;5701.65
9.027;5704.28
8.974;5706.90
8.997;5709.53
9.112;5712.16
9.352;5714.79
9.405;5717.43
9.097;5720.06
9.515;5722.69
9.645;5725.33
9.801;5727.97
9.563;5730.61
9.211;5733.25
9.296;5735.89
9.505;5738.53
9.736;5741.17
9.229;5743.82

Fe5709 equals 0.5 angstrom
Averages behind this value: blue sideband 9.33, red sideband 9.51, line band 9.23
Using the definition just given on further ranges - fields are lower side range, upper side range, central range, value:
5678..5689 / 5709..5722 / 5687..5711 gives 0.0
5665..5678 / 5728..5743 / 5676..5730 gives 0.7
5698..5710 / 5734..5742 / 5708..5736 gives 0.0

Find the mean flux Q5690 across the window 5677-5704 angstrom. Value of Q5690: 9.32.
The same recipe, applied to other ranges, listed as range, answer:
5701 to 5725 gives 9.23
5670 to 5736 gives 9.34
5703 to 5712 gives 9.02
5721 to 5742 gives 9.52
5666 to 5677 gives 9.44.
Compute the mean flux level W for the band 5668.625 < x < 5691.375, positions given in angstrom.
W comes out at 9.36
